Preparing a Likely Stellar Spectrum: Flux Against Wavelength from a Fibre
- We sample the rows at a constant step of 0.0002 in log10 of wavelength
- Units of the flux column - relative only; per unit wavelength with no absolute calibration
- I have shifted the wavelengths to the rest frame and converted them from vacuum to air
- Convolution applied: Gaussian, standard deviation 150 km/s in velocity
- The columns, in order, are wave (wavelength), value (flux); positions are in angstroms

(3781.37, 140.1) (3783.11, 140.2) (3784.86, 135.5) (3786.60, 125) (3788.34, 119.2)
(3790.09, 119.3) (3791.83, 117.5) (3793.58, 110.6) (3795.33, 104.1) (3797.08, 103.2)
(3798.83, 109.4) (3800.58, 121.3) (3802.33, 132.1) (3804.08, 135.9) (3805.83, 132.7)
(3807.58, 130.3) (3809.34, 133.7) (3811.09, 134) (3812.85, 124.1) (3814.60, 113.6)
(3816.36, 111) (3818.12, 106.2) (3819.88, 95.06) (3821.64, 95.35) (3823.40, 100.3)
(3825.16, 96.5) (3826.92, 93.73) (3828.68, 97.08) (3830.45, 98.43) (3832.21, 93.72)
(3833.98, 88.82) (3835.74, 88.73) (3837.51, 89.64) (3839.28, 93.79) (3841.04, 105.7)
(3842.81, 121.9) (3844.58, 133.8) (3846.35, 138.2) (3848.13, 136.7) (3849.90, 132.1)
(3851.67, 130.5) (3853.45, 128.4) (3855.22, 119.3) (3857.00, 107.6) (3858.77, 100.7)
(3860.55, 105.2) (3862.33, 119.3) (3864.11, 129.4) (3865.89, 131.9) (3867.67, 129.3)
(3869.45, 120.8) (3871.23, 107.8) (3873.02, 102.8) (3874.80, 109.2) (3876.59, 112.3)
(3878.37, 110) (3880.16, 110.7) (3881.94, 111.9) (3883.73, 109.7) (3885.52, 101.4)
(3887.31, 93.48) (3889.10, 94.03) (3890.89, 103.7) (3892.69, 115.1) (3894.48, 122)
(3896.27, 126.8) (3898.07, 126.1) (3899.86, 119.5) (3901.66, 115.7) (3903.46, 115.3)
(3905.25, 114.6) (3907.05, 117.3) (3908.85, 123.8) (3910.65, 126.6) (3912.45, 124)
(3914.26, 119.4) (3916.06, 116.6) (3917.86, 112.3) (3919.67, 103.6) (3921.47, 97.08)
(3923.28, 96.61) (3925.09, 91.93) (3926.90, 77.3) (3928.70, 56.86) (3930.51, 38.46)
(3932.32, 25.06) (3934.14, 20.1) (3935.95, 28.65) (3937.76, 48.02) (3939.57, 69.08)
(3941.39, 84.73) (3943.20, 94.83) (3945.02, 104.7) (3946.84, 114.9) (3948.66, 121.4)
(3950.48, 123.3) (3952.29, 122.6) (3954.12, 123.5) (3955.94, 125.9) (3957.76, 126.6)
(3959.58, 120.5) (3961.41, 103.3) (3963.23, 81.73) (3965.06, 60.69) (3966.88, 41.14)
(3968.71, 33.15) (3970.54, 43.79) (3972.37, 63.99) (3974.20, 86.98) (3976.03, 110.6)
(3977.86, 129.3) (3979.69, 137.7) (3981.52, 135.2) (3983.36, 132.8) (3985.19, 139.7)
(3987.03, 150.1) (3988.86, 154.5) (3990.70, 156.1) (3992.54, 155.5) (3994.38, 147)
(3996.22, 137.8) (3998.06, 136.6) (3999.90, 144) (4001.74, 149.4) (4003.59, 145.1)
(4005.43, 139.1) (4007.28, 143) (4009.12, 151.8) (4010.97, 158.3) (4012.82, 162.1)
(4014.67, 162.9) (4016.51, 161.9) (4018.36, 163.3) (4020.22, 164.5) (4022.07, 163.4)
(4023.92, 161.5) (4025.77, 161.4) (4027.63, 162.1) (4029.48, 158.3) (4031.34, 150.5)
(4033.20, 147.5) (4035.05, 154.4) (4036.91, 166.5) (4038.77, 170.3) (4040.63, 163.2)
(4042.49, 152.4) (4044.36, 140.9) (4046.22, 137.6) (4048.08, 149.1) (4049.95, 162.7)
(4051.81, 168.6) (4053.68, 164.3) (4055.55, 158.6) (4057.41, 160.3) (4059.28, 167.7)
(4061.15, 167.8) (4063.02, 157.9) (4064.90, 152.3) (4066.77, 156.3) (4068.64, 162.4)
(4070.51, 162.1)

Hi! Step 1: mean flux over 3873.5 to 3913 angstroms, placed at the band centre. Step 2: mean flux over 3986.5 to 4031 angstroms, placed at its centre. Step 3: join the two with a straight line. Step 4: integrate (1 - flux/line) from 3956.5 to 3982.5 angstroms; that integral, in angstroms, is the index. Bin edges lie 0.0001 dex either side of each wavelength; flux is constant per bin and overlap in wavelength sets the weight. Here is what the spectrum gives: 9.0 angstroms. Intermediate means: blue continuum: 114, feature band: 91.6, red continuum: 154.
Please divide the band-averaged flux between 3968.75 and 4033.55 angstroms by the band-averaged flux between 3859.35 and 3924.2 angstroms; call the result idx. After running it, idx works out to 1.24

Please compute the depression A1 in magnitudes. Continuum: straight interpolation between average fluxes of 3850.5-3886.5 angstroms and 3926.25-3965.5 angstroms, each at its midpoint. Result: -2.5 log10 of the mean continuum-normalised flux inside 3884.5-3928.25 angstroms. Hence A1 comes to -0.10 mag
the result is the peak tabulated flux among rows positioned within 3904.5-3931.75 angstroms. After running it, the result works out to 126.6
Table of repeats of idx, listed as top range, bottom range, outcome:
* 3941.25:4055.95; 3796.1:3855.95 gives 1.18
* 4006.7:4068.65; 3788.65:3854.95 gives 1.40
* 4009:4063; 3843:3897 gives 1.37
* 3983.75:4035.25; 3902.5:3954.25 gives 1.64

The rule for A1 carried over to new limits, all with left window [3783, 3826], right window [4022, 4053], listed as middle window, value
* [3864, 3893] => 0.172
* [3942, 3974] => 0.454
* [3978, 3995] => 0.027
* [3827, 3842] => 0.281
